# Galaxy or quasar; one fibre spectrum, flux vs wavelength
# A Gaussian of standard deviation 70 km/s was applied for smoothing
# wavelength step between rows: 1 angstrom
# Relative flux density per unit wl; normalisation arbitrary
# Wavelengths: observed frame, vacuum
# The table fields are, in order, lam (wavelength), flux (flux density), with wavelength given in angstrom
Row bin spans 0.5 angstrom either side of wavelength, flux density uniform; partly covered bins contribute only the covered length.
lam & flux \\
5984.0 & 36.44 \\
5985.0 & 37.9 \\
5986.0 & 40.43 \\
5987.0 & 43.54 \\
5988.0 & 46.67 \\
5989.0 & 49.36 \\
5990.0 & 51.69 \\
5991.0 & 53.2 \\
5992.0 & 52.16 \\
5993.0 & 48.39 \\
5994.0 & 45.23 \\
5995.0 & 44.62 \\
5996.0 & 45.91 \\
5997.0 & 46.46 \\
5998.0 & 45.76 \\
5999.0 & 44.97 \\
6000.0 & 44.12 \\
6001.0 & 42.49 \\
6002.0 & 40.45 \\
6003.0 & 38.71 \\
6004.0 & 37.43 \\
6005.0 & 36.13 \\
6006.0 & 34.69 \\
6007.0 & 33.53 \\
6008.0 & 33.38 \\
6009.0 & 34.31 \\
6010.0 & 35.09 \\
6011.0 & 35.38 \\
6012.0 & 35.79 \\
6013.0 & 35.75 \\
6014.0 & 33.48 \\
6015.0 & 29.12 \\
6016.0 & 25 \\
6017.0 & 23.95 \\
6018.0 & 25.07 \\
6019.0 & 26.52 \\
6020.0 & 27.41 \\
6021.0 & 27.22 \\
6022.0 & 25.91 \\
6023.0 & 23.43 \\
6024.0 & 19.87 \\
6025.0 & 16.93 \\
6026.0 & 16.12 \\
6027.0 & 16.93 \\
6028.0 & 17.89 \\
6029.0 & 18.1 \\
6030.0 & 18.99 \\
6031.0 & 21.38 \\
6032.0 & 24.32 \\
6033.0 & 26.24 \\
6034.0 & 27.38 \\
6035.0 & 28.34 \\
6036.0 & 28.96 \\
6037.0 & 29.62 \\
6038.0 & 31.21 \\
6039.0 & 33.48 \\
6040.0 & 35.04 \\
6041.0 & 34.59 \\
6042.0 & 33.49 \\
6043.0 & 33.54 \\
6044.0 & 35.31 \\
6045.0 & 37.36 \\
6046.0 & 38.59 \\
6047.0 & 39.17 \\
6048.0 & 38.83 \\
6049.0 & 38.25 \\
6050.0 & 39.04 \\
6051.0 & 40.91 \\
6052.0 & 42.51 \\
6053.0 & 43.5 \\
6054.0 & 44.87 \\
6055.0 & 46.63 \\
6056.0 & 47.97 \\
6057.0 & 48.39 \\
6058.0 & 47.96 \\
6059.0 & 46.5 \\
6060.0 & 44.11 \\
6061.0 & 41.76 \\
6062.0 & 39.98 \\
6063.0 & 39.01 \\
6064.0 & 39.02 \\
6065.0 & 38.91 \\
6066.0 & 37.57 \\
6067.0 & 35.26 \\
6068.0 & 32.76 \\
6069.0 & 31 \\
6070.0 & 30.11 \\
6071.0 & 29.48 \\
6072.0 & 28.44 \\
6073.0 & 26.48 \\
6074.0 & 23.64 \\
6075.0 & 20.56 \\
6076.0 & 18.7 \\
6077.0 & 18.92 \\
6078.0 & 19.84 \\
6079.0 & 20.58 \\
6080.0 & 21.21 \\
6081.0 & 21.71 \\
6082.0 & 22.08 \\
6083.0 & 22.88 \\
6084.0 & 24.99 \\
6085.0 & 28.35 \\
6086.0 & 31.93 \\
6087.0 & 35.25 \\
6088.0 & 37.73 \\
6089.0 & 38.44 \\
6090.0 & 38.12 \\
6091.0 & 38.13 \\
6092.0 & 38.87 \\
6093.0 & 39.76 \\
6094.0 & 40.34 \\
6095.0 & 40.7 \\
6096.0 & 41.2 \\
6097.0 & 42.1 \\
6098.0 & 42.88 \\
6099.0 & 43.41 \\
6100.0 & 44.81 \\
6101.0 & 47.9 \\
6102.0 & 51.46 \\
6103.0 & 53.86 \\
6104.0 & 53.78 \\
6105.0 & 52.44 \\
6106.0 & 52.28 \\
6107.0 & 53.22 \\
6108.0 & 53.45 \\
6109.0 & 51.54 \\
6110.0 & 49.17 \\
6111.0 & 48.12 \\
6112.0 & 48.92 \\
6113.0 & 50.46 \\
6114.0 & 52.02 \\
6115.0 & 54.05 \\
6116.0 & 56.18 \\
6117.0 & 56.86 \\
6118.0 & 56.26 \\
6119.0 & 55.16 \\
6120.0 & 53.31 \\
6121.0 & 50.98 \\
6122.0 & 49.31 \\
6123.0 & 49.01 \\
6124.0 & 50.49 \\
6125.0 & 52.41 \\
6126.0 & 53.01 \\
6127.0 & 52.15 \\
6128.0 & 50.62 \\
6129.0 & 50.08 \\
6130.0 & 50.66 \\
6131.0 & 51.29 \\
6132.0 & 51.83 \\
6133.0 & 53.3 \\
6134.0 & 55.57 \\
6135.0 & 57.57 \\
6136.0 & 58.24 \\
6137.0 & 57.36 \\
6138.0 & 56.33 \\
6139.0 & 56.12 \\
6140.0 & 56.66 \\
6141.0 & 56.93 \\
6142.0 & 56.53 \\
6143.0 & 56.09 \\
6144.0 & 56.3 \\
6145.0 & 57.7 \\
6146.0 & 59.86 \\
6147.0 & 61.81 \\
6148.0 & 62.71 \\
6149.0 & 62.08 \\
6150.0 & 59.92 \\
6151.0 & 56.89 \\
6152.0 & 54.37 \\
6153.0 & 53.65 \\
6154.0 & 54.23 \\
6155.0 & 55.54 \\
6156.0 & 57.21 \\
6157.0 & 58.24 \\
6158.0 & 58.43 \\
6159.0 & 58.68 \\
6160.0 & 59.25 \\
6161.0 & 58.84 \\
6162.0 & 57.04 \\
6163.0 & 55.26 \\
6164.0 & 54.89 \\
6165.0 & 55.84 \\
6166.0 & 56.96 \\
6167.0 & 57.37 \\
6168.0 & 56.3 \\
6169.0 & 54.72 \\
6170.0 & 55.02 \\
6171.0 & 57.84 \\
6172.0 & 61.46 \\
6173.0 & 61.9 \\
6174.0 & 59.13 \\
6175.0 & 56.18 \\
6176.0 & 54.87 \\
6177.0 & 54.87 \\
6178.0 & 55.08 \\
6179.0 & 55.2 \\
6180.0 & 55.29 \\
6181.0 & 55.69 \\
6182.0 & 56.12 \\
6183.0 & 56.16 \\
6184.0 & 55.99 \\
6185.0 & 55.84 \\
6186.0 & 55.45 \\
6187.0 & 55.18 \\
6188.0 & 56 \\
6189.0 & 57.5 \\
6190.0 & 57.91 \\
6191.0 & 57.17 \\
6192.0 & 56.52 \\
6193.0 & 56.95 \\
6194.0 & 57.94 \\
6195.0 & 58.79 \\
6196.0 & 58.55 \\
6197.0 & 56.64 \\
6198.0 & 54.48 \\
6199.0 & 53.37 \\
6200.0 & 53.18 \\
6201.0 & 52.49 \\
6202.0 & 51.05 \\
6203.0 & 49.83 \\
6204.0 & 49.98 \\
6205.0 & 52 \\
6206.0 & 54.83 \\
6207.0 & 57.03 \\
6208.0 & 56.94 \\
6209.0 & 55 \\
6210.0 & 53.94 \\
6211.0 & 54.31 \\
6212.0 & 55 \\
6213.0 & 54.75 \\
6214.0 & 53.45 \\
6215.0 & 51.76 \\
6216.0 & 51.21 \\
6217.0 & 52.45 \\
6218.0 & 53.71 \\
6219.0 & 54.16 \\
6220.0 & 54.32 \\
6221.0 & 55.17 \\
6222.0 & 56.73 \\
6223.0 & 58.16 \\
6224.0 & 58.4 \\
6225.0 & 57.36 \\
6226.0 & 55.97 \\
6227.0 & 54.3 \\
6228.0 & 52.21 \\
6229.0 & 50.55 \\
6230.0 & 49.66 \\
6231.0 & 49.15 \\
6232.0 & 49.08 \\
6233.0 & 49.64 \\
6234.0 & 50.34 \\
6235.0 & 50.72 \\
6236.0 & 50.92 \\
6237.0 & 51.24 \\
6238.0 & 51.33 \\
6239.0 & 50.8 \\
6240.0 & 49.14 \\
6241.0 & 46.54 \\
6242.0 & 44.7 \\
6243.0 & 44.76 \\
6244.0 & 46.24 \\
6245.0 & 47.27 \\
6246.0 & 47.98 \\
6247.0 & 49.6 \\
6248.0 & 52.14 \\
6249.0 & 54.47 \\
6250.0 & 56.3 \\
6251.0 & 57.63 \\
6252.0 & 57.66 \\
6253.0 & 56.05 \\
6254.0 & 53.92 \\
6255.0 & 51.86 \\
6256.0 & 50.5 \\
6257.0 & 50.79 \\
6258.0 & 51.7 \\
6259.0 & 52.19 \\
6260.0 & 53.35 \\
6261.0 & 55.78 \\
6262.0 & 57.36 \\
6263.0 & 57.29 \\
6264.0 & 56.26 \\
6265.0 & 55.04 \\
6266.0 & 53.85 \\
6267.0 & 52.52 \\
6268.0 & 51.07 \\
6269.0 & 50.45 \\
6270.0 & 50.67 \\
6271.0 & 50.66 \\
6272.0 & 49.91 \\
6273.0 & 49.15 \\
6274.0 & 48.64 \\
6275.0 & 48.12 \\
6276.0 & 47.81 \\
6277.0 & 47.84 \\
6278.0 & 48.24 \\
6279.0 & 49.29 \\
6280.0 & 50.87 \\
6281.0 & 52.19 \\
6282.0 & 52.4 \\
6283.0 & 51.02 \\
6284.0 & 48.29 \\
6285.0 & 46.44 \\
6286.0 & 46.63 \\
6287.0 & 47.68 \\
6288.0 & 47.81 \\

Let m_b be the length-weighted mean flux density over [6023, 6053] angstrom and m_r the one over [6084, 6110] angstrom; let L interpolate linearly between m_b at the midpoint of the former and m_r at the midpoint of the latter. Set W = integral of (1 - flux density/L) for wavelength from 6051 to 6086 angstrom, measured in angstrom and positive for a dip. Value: 2.8 angstrom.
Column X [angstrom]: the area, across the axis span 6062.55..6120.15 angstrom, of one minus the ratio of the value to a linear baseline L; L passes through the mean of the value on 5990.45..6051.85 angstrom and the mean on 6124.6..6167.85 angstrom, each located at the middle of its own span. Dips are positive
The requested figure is 9.32 angstrom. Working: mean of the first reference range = 33.4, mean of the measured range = 39.1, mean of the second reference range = 56.2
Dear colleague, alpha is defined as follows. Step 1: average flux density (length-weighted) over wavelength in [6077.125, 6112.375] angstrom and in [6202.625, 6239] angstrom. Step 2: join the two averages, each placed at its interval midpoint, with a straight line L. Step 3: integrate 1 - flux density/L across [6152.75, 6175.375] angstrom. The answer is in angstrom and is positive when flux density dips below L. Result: -4.9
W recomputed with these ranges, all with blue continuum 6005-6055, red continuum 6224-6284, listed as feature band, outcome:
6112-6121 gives -3.50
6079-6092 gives 2.14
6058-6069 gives -1.85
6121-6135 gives -4.18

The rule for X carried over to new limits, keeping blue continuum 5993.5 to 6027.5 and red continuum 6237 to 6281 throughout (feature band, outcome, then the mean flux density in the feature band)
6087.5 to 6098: -0.14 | 39.7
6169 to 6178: -2.45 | 57.4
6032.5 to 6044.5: 1.29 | 31.4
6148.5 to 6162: -4.23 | 57.5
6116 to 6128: -3.31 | 52.7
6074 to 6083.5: 4.30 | 20.9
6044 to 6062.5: -3.10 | 42.4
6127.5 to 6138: -2.91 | 53.8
